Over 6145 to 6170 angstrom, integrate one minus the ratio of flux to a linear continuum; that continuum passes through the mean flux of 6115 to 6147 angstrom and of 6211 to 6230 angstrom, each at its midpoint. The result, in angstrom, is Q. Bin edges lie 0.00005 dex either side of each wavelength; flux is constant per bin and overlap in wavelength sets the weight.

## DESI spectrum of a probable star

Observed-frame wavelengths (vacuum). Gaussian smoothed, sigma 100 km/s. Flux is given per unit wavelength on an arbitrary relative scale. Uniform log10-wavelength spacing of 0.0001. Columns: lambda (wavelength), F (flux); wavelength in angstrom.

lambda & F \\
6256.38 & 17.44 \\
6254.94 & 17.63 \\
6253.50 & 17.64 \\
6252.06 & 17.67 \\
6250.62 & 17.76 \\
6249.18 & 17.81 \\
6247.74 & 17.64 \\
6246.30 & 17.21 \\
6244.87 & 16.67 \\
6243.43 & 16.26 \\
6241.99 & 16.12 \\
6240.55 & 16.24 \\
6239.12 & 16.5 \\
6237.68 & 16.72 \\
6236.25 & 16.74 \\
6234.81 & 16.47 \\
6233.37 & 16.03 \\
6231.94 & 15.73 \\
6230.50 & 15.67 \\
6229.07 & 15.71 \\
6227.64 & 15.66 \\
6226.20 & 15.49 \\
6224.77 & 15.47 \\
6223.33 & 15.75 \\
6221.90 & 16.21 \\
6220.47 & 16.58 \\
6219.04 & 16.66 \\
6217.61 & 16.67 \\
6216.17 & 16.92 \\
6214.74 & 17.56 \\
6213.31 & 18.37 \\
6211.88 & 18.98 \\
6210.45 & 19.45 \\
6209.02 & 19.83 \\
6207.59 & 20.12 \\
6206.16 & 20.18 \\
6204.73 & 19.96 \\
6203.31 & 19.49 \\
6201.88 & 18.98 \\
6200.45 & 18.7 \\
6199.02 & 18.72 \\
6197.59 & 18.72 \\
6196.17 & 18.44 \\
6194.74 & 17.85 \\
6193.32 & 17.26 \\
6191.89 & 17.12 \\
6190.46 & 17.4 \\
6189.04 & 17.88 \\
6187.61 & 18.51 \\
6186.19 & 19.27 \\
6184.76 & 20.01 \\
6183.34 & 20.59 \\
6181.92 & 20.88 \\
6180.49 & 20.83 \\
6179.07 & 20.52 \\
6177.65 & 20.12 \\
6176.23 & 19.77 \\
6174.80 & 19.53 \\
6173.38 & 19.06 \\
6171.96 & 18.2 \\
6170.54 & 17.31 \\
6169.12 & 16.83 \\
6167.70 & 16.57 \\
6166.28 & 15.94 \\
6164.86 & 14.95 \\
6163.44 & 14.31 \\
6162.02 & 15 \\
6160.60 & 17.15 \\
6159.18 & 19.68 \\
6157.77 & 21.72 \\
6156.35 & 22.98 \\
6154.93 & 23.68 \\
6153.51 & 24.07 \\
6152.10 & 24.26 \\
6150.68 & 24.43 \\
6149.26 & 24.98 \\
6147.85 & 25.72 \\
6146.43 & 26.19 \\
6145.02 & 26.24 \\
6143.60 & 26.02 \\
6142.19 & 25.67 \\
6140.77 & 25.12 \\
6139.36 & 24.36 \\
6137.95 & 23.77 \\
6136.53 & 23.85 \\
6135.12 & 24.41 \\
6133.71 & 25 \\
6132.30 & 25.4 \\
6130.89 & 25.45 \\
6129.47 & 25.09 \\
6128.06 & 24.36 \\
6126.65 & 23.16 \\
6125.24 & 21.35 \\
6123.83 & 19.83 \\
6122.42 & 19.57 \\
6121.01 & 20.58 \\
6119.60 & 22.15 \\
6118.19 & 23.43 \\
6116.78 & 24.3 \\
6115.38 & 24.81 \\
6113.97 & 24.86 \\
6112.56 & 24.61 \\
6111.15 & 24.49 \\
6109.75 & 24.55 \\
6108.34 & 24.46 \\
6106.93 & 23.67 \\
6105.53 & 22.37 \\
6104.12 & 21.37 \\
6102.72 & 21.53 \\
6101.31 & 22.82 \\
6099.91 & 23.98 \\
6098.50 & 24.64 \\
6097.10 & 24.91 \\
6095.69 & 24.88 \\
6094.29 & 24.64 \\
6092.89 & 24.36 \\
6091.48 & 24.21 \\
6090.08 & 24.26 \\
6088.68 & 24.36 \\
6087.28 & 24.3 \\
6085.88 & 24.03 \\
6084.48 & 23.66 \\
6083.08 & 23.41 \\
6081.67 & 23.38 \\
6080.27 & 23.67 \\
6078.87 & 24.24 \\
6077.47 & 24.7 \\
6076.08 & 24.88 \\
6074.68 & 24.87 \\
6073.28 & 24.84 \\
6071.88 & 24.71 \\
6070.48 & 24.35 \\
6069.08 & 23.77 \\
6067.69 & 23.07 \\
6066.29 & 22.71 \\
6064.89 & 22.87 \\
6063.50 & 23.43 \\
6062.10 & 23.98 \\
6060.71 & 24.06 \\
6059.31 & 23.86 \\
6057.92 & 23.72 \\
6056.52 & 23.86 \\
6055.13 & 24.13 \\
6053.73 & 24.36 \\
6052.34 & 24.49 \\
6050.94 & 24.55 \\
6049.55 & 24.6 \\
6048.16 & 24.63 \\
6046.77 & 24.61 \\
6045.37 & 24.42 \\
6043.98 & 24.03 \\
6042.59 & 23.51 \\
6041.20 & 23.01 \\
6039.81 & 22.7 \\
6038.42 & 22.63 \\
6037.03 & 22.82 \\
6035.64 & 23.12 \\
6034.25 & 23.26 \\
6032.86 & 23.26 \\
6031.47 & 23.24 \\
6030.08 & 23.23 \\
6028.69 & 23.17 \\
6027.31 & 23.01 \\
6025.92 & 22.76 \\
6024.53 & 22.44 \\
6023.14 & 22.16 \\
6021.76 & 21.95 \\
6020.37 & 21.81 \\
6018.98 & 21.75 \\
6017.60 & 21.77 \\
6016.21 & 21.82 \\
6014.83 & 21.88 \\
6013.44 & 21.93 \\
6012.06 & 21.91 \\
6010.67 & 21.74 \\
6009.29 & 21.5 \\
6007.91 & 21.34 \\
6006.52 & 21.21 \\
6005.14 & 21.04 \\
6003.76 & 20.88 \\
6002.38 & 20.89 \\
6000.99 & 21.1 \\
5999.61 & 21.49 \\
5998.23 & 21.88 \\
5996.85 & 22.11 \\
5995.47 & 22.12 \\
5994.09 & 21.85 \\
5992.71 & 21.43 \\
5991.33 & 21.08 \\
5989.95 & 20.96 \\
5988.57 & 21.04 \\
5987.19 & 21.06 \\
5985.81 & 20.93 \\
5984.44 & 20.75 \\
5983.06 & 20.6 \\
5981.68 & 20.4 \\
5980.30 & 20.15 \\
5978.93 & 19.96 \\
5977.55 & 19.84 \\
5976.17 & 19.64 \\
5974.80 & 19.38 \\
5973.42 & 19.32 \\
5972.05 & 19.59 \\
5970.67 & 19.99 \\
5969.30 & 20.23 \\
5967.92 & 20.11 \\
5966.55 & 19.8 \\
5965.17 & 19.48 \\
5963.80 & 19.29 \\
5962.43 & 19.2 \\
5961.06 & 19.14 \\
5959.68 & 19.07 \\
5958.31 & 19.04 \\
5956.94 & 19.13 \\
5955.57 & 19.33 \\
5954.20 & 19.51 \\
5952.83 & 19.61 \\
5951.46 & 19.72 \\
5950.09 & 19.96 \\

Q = 1.4 angstrom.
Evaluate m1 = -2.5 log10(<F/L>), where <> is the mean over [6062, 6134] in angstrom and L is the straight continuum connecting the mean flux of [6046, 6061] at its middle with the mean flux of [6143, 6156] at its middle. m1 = 0.039 mag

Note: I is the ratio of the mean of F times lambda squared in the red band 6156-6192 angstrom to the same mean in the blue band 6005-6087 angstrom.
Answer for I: 0.8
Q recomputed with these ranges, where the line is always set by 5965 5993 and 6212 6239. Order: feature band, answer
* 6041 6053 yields -3.16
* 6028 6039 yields -2.08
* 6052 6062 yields -2.63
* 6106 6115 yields -3.06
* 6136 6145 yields -3.64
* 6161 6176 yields 0.37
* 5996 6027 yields -3.08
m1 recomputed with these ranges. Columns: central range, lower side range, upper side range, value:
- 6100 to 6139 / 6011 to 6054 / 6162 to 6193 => -0.16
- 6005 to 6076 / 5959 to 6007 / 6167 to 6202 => -0.16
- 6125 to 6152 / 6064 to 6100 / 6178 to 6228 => -0.16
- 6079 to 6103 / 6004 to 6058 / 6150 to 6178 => -0.13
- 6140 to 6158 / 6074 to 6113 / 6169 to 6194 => -0.19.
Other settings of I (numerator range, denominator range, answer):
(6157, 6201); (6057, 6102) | 0.79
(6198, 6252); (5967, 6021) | 0.89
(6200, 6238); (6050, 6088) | 0.76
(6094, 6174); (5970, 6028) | 1.11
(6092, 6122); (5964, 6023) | 1.17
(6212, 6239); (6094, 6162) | 0.72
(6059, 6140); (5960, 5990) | 1.24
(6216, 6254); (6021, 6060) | 0.75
